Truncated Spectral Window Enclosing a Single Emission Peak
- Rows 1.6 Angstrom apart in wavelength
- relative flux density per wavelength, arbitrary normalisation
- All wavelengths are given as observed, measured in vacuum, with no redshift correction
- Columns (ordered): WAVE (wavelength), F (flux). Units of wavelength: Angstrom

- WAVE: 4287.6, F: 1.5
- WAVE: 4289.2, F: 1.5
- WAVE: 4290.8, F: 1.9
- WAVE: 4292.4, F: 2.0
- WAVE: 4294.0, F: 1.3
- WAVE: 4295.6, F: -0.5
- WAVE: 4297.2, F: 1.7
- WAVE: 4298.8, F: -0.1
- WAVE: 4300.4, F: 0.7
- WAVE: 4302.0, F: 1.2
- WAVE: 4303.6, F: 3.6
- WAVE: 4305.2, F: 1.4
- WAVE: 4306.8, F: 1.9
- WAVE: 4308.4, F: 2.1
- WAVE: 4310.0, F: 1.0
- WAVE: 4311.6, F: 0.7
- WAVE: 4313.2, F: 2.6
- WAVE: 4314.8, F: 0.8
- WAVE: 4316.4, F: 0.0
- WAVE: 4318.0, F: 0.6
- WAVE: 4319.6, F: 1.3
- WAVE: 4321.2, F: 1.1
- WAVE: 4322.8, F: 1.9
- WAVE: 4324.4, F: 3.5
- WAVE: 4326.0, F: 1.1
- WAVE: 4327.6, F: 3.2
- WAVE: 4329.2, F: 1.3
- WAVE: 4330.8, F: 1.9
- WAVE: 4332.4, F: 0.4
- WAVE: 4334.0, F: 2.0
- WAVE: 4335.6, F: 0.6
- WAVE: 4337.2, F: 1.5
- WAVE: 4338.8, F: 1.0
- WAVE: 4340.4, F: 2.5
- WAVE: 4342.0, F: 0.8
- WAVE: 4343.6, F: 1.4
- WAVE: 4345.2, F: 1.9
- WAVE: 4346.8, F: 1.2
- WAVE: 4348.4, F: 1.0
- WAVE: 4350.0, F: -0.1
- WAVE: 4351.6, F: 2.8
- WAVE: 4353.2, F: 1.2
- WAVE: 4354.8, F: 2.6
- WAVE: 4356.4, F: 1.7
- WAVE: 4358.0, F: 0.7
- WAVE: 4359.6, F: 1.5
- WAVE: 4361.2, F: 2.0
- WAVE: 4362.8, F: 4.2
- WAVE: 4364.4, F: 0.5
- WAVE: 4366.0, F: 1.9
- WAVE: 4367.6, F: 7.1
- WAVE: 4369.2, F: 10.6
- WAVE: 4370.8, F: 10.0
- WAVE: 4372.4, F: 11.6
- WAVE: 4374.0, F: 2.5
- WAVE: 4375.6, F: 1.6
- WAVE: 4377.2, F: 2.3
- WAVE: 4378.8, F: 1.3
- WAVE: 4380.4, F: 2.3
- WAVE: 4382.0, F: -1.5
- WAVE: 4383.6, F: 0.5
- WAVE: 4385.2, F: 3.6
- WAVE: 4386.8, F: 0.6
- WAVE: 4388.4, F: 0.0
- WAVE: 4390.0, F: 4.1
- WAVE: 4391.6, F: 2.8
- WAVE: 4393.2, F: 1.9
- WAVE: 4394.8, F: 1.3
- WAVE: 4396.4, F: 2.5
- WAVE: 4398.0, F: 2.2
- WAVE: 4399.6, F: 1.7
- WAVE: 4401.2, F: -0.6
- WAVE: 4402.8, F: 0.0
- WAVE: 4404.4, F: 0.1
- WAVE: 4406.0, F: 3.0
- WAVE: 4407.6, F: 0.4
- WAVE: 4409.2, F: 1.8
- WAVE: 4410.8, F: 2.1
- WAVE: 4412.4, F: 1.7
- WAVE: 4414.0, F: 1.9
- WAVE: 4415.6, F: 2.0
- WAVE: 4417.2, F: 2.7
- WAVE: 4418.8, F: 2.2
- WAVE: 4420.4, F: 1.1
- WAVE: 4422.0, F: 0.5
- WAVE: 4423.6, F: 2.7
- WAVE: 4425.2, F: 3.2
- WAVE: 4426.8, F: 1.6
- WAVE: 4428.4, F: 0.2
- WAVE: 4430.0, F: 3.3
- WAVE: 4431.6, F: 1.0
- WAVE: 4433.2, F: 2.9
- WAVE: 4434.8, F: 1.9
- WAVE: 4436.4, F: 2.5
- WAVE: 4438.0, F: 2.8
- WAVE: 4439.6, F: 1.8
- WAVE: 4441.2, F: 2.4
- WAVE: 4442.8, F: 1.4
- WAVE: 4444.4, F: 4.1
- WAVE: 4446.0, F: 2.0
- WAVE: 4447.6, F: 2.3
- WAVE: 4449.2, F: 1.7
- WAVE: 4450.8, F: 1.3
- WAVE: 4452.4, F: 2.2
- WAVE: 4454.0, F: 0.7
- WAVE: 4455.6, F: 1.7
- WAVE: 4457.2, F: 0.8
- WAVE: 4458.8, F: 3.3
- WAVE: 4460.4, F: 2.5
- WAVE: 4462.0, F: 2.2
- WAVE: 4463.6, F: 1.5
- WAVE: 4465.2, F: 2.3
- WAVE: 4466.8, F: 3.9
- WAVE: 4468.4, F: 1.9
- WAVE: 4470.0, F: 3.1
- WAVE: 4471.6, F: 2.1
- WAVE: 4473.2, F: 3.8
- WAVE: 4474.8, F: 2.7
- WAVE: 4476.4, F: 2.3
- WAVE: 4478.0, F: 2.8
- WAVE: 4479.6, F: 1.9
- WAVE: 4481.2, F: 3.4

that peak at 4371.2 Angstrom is [O II]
